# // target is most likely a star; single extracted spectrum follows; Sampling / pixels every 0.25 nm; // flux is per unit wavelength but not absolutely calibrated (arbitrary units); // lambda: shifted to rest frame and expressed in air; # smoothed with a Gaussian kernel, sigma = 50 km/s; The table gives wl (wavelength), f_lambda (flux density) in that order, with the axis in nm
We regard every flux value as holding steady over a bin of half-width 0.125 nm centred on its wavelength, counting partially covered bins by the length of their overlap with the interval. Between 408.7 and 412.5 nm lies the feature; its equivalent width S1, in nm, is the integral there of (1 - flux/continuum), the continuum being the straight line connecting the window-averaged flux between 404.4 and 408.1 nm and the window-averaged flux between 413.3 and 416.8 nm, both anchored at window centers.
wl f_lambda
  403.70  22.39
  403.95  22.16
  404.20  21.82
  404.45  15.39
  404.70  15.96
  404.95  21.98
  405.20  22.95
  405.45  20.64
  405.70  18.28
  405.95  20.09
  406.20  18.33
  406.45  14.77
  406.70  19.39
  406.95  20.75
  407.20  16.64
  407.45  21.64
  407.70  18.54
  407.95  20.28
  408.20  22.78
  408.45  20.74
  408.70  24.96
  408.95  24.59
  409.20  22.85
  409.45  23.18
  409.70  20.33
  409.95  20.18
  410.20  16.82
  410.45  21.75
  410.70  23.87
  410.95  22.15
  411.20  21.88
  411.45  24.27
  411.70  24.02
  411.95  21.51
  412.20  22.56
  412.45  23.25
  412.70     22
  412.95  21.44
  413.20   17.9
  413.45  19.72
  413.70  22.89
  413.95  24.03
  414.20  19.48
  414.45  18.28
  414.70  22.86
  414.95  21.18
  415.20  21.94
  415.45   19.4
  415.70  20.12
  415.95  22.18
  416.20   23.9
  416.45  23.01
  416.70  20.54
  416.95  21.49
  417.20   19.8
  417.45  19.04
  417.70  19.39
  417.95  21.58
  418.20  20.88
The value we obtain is -0.38 nm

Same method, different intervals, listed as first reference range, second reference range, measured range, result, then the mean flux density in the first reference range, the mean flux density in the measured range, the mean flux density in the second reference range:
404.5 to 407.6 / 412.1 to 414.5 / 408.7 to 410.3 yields -0.12 nm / 19.2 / 21.7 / 21.2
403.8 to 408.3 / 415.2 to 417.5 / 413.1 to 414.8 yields 0.00 nm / 19.6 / 20.7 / 21.2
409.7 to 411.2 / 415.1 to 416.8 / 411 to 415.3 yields -0.09 nm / 21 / 21.7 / 21.6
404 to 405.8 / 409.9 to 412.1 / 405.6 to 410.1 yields 0.07 nm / 19.7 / 20.5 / 21.9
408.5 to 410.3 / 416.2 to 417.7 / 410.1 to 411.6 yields -0.02 nm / 21.9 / 21.9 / 20.9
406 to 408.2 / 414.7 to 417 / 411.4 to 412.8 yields -0.16 nm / 19.1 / 22.9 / 21.6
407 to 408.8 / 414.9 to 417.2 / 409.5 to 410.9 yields 0.01 nm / 20.7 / 20.8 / 21.4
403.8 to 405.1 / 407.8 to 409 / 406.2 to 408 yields 0.23 nm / 19.6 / 18.8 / 22.5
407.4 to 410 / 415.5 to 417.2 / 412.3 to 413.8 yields 0.04 nm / 21.9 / 21.2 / 21.6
